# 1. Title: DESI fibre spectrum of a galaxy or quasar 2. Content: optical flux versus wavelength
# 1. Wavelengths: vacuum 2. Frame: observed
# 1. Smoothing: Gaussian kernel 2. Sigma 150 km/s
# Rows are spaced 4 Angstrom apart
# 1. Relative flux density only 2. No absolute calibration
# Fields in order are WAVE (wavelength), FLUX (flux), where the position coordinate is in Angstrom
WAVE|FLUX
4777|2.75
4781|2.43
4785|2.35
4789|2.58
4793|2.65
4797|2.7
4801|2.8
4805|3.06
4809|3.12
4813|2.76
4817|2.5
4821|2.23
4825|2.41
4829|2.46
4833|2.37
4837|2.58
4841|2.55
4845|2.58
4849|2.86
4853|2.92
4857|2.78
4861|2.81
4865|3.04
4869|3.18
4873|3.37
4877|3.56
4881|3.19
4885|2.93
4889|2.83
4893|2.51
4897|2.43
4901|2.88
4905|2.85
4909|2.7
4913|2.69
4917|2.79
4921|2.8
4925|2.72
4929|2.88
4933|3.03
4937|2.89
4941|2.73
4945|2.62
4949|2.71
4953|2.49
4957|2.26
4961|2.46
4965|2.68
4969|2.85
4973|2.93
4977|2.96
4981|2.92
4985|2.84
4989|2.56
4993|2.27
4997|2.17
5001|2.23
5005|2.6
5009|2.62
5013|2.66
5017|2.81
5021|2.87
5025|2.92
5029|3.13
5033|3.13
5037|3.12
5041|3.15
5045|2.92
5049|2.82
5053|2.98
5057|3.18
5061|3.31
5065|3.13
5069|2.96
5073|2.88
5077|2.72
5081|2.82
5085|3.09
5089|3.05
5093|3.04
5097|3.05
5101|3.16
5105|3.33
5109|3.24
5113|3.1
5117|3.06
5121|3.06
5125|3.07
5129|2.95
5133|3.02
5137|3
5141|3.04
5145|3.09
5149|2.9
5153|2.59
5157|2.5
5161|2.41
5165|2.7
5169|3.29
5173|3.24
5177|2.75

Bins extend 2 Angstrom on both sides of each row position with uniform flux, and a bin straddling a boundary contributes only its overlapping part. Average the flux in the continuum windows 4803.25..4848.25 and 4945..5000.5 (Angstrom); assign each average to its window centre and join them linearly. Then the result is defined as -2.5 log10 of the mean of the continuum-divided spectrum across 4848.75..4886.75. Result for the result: -0.18 mag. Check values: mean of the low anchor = 2.61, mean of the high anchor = 2.61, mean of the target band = 3.07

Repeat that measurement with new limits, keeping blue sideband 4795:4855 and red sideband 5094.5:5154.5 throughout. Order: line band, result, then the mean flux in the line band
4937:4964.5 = 0.10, 2.58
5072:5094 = 0.02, 2.93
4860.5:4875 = -0.15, 3.13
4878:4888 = -0.13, 3.09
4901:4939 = -0.01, 2.82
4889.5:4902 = 0.06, 2.61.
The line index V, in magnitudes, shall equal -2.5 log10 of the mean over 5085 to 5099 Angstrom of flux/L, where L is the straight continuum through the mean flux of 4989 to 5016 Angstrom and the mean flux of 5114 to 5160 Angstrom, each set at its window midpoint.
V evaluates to -0.107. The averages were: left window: 2.45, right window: 2.93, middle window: 3.05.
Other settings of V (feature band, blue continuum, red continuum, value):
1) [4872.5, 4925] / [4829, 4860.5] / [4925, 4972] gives -0.07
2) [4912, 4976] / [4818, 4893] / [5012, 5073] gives 0.07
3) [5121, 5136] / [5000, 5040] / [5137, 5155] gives -0.04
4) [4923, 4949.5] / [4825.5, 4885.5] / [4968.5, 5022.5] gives -0.02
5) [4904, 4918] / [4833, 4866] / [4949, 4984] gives -0.01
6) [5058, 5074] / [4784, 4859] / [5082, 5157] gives -0.05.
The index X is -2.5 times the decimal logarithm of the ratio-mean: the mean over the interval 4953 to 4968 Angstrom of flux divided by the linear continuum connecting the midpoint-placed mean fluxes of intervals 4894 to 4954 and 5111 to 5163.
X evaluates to 0.12 mag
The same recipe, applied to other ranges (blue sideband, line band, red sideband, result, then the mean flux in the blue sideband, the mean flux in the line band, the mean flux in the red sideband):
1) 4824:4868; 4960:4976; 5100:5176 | 0.02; 2.69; 2.76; 2.98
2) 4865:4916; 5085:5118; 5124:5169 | -0.09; 2.93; 3.13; 2.86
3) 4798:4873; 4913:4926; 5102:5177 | 0.02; 2.74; 2.76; 2.97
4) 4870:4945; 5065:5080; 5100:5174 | 0.02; 2.87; 2.89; 2.98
